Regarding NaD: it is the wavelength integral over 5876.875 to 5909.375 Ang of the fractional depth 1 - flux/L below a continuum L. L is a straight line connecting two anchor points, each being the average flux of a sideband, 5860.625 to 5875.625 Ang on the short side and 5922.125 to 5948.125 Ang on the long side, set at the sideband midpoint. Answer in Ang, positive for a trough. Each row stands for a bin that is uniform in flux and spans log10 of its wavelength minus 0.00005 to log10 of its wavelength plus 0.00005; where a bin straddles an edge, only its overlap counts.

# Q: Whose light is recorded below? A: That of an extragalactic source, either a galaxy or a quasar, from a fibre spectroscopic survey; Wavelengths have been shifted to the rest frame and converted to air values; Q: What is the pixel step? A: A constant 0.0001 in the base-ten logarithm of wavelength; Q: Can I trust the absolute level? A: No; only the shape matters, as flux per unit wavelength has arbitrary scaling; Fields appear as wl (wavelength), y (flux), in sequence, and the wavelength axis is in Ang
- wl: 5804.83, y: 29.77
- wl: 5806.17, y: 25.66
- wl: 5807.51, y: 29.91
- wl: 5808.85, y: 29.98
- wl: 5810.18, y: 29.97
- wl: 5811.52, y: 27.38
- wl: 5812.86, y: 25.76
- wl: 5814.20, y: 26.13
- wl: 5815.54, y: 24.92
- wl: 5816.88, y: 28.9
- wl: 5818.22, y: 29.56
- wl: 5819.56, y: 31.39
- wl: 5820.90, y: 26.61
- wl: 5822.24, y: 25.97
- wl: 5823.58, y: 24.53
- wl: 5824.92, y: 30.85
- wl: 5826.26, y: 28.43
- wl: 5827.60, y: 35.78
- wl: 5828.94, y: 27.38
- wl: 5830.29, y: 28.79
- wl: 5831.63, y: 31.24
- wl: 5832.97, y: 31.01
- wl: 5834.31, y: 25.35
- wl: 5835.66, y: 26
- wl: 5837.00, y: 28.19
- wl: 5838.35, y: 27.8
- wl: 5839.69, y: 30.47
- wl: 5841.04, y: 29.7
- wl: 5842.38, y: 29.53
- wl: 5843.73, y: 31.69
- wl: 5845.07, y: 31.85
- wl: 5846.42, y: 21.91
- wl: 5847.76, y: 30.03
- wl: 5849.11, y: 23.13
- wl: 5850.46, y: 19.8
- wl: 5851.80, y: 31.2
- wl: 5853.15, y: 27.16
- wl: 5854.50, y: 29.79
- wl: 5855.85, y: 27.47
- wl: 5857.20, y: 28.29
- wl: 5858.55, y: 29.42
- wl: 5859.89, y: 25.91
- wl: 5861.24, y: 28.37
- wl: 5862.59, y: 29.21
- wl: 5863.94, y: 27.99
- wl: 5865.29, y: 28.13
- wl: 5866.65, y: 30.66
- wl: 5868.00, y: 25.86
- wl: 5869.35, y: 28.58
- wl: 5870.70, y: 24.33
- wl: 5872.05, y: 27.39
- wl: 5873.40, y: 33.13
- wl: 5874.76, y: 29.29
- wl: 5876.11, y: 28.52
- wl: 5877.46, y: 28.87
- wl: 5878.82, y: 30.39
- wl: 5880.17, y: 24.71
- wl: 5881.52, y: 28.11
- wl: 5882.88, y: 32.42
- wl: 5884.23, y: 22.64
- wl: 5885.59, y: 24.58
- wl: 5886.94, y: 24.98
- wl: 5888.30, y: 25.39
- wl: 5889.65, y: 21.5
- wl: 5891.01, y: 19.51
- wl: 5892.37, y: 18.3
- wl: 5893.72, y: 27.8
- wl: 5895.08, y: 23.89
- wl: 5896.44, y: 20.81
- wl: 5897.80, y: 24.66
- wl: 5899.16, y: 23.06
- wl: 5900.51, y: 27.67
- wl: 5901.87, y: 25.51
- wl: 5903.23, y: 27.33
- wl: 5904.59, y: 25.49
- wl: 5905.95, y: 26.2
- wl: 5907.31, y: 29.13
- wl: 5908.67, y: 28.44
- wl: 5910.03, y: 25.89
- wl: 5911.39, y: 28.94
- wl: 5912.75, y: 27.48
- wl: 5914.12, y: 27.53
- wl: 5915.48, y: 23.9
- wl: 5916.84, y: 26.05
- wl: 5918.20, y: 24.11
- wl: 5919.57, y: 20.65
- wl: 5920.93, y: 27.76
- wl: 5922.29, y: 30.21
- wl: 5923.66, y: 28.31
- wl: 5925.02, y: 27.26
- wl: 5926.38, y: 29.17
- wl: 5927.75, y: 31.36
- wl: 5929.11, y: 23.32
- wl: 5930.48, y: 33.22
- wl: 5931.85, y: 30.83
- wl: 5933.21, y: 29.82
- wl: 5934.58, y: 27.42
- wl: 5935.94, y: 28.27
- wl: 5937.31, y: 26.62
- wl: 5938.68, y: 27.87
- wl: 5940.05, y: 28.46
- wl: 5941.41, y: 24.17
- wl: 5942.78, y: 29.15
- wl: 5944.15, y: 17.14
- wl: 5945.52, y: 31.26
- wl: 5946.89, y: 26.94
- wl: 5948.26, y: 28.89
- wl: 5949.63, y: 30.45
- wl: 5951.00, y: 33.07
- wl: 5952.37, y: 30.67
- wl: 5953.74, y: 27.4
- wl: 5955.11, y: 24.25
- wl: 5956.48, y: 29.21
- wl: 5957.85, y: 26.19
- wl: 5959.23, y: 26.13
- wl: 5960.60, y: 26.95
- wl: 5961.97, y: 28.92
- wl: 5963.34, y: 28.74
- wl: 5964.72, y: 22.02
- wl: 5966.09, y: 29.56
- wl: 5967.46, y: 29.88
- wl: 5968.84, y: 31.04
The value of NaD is 3.2 Ang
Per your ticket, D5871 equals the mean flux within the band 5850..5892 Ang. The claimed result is 27.2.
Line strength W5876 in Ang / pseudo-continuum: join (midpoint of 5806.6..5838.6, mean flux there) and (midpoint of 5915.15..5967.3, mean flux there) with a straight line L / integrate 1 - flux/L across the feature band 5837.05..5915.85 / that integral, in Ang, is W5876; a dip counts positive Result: 3.0 Ang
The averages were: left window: 28.4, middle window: 26.9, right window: 27.6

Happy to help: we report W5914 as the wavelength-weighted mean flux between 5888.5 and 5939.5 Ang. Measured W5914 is 26.4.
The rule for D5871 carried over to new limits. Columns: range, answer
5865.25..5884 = 28.5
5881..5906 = 24.7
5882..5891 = 24.9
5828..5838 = 28.5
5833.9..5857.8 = 27.8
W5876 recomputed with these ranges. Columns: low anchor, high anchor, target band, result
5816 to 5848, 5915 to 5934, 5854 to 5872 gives 0.3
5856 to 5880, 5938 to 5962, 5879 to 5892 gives 1.5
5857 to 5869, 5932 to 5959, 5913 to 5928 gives 0.6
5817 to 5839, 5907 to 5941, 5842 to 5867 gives 0.4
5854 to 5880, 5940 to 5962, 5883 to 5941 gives 3.5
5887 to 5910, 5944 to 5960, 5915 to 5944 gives -0.8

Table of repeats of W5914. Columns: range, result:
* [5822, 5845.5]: 29.2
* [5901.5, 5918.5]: 26.7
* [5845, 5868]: 27.5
